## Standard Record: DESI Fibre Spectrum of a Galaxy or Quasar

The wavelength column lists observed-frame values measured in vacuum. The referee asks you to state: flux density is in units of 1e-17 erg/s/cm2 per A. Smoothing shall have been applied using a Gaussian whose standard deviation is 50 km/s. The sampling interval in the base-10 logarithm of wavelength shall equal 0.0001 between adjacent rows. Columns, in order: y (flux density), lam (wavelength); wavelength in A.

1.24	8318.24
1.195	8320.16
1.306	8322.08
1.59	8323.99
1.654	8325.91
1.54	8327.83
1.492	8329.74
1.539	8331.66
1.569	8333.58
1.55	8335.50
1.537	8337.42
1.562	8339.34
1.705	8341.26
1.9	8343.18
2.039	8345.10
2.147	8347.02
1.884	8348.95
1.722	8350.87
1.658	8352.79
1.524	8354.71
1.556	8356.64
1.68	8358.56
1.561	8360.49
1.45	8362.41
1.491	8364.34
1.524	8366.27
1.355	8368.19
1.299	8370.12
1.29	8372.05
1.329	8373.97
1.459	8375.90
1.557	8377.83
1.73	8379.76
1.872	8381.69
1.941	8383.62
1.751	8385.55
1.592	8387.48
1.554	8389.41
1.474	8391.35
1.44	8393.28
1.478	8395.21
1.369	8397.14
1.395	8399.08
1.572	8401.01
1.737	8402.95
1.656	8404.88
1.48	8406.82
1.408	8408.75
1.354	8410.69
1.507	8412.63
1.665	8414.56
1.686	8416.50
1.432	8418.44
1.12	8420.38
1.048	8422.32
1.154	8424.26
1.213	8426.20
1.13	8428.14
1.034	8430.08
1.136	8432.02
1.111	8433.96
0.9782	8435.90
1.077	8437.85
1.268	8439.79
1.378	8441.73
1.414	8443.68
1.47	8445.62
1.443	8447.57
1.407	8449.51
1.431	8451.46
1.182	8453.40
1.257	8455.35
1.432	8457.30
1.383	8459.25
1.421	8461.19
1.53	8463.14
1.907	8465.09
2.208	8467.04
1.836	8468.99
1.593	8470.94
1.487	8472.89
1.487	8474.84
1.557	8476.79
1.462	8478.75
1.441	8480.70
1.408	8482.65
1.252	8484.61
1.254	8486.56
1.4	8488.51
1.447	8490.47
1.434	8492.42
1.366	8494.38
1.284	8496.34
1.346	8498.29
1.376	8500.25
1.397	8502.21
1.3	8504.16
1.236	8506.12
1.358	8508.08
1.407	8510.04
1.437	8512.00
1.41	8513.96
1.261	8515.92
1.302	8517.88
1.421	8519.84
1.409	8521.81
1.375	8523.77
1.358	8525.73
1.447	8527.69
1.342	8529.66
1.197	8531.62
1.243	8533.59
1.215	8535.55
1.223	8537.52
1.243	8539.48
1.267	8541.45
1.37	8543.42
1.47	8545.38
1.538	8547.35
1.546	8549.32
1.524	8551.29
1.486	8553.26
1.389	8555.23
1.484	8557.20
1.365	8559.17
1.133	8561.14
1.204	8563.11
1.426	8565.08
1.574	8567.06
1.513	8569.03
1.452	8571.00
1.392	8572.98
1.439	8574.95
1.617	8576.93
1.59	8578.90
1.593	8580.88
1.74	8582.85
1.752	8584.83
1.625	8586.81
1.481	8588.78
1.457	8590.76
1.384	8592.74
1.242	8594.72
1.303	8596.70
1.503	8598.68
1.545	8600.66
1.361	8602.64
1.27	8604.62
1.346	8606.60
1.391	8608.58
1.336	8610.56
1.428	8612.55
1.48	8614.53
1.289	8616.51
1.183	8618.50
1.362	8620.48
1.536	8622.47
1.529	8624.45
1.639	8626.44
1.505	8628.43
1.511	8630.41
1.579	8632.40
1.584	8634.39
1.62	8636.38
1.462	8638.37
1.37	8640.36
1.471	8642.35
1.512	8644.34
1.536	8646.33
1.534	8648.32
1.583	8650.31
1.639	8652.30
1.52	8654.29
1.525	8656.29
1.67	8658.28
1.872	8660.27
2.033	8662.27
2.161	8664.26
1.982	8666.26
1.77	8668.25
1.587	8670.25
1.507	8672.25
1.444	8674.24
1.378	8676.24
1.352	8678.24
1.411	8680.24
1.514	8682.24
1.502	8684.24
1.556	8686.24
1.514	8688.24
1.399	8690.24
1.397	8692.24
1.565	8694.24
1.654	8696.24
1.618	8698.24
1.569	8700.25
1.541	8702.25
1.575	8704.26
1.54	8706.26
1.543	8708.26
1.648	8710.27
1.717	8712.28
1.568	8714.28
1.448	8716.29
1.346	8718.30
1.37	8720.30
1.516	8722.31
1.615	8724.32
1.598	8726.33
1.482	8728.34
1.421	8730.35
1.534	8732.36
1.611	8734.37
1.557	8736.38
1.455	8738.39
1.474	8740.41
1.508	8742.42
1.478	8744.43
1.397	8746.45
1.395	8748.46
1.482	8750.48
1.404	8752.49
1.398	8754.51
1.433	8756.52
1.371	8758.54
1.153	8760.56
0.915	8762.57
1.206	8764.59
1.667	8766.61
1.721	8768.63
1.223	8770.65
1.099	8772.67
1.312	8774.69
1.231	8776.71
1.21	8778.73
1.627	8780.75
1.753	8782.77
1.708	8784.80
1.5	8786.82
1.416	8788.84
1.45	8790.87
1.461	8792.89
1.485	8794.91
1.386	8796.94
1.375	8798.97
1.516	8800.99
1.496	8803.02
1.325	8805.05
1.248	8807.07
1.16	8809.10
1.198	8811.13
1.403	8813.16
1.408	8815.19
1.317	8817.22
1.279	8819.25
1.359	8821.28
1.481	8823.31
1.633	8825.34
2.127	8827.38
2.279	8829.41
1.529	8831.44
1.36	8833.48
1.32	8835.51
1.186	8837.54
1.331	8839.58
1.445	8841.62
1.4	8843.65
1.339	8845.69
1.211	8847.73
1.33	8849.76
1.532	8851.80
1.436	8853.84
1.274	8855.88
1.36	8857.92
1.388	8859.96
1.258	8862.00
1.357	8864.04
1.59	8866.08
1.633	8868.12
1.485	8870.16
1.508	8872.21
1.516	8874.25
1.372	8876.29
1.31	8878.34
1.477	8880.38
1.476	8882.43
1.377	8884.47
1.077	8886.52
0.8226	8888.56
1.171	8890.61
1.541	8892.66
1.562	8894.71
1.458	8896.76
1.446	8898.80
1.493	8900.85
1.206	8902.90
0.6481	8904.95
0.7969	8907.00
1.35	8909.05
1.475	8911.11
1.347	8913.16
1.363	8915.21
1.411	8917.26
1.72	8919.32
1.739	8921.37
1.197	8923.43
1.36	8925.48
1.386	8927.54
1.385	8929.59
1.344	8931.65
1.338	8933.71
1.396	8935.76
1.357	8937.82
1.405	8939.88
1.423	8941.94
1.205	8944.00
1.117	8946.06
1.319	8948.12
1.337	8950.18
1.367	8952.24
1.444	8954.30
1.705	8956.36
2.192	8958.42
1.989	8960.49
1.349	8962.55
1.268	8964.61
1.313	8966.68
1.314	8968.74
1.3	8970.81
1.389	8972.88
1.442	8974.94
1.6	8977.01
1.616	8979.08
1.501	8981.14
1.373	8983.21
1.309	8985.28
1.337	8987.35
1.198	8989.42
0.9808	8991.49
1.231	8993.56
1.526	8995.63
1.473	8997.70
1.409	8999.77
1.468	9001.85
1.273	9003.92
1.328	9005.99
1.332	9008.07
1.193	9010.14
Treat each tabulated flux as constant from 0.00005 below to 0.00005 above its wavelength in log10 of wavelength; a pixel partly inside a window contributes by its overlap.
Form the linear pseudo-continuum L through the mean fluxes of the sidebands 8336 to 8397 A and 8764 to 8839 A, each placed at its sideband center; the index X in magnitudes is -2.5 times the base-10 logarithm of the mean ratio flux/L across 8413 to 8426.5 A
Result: 0.183 mag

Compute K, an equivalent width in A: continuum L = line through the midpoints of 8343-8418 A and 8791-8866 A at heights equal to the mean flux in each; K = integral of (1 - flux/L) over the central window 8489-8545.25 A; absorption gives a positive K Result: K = 7.2 A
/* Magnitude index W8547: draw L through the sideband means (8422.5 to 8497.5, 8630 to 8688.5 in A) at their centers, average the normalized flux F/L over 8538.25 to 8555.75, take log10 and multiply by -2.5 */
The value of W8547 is 0.04 mag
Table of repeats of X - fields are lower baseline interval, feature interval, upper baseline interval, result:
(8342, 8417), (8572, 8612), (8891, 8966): 0.036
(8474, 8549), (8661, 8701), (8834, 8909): -0.182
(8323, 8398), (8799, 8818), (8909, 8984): 0.102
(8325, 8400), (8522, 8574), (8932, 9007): 0.119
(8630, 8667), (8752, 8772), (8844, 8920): 0.120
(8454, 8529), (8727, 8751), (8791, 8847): -0.035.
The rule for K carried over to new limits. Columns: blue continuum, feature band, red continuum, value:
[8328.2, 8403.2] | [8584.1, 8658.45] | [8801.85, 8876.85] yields 1.6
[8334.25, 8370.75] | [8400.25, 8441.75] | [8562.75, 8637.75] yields 7.1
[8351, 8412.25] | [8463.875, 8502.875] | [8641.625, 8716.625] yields 1.4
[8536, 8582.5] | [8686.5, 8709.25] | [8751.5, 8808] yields -2.1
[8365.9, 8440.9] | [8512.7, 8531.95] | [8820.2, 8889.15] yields 0.8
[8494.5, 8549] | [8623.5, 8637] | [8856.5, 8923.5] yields -2.1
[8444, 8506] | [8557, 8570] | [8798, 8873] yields 0.6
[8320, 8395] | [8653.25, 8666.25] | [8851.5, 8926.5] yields -3.1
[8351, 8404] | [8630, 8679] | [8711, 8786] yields -4.7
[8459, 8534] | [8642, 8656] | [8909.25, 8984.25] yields -1.1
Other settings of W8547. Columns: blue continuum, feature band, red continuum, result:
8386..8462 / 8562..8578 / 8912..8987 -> -0.05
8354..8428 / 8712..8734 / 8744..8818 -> -0.08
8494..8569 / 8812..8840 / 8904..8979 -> -0.09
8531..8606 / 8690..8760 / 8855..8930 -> -0.08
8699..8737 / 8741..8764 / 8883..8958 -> 0.11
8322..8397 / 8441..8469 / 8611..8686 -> 0.06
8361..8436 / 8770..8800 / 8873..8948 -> -0.05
